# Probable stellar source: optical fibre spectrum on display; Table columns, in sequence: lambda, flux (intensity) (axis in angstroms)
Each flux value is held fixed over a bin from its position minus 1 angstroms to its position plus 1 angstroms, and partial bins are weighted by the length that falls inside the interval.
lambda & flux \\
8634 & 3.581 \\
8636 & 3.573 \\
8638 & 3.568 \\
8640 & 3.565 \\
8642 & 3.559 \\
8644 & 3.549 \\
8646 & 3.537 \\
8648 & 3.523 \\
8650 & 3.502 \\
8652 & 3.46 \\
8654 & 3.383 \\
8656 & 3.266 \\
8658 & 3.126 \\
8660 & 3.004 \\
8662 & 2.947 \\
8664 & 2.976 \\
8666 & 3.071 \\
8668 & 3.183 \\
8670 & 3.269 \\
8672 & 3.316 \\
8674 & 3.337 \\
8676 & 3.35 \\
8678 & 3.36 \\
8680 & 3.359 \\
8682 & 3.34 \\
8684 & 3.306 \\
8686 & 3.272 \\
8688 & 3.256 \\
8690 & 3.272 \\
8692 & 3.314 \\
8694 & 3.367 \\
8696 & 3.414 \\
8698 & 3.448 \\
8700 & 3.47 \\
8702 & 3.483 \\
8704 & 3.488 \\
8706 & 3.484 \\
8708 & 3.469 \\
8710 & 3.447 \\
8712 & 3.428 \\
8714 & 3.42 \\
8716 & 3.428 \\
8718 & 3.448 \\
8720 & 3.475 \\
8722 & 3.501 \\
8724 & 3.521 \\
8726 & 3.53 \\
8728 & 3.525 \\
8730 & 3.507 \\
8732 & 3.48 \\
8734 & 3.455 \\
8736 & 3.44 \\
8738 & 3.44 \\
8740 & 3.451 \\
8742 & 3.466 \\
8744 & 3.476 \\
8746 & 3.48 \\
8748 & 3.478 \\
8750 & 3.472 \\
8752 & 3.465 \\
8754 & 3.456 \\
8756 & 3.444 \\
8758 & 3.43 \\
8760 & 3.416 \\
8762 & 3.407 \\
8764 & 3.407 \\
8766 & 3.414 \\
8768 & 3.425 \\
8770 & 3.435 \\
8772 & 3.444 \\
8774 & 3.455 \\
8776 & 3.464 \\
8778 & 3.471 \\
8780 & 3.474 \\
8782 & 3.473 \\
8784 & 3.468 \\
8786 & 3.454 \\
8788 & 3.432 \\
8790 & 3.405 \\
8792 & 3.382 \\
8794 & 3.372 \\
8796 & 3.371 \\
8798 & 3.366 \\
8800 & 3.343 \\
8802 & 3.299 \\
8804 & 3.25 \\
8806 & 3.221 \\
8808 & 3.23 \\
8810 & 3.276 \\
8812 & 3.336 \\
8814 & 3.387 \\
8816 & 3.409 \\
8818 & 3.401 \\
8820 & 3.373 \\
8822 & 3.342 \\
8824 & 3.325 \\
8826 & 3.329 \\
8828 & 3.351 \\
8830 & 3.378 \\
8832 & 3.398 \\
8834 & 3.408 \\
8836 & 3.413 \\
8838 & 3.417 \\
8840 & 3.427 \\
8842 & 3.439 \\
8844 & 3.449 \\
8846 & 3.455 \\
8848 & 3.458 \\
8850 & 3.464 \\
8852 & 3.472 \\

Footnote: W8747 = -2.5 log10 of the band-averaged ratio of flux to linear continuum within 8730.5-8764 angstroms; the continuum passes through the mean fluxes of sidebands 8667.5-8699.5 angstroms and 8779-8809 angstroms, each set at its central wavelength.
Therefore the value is -0.032 mag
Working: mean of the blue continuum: 3.33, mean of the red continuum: 3.37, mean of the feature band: 3.45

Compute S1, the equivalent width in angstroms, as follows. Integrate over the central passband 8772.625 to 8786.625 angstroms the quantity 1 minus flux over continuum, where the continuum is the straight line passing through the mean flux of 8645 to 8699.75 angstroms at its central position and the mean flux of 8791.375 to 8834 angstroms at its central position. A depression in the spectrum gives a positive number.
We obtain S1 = -0.6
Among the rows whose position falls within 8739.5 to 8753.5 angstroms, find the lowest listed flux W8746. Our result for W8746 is 3.451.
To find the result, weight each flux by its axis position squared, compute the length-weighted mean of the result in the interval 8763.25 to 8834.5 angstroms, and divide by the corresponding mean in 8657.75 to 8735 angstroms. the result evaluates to 1.0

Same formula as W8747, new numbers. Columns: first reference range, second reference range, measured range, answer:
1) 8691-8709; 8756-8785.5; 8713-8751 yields -0.011 mag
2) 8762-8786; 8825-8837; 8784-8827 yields 0.019 mag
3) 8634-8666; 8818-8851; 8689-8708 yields -0.014 mag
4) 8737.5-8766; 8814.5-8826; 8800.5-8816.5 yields 0.027 mag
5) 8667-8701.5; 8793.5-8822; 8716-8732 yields -0.052 mag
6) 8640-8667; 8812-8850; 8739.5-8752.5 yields -0.037 mag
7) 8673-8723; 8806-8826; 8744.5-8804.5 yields -0.021 mag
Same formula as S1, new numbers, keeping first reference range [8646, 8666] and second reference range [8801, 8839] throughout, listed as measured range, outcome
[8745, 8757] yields -0.6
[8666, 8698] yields -0.5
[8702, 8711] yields -0.5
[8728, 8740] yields -0.6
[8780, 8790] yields -0.4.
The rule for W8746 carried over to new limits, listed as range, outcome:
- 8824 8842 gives 3.325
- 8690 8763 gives 3.272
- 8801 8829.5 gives 3.221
